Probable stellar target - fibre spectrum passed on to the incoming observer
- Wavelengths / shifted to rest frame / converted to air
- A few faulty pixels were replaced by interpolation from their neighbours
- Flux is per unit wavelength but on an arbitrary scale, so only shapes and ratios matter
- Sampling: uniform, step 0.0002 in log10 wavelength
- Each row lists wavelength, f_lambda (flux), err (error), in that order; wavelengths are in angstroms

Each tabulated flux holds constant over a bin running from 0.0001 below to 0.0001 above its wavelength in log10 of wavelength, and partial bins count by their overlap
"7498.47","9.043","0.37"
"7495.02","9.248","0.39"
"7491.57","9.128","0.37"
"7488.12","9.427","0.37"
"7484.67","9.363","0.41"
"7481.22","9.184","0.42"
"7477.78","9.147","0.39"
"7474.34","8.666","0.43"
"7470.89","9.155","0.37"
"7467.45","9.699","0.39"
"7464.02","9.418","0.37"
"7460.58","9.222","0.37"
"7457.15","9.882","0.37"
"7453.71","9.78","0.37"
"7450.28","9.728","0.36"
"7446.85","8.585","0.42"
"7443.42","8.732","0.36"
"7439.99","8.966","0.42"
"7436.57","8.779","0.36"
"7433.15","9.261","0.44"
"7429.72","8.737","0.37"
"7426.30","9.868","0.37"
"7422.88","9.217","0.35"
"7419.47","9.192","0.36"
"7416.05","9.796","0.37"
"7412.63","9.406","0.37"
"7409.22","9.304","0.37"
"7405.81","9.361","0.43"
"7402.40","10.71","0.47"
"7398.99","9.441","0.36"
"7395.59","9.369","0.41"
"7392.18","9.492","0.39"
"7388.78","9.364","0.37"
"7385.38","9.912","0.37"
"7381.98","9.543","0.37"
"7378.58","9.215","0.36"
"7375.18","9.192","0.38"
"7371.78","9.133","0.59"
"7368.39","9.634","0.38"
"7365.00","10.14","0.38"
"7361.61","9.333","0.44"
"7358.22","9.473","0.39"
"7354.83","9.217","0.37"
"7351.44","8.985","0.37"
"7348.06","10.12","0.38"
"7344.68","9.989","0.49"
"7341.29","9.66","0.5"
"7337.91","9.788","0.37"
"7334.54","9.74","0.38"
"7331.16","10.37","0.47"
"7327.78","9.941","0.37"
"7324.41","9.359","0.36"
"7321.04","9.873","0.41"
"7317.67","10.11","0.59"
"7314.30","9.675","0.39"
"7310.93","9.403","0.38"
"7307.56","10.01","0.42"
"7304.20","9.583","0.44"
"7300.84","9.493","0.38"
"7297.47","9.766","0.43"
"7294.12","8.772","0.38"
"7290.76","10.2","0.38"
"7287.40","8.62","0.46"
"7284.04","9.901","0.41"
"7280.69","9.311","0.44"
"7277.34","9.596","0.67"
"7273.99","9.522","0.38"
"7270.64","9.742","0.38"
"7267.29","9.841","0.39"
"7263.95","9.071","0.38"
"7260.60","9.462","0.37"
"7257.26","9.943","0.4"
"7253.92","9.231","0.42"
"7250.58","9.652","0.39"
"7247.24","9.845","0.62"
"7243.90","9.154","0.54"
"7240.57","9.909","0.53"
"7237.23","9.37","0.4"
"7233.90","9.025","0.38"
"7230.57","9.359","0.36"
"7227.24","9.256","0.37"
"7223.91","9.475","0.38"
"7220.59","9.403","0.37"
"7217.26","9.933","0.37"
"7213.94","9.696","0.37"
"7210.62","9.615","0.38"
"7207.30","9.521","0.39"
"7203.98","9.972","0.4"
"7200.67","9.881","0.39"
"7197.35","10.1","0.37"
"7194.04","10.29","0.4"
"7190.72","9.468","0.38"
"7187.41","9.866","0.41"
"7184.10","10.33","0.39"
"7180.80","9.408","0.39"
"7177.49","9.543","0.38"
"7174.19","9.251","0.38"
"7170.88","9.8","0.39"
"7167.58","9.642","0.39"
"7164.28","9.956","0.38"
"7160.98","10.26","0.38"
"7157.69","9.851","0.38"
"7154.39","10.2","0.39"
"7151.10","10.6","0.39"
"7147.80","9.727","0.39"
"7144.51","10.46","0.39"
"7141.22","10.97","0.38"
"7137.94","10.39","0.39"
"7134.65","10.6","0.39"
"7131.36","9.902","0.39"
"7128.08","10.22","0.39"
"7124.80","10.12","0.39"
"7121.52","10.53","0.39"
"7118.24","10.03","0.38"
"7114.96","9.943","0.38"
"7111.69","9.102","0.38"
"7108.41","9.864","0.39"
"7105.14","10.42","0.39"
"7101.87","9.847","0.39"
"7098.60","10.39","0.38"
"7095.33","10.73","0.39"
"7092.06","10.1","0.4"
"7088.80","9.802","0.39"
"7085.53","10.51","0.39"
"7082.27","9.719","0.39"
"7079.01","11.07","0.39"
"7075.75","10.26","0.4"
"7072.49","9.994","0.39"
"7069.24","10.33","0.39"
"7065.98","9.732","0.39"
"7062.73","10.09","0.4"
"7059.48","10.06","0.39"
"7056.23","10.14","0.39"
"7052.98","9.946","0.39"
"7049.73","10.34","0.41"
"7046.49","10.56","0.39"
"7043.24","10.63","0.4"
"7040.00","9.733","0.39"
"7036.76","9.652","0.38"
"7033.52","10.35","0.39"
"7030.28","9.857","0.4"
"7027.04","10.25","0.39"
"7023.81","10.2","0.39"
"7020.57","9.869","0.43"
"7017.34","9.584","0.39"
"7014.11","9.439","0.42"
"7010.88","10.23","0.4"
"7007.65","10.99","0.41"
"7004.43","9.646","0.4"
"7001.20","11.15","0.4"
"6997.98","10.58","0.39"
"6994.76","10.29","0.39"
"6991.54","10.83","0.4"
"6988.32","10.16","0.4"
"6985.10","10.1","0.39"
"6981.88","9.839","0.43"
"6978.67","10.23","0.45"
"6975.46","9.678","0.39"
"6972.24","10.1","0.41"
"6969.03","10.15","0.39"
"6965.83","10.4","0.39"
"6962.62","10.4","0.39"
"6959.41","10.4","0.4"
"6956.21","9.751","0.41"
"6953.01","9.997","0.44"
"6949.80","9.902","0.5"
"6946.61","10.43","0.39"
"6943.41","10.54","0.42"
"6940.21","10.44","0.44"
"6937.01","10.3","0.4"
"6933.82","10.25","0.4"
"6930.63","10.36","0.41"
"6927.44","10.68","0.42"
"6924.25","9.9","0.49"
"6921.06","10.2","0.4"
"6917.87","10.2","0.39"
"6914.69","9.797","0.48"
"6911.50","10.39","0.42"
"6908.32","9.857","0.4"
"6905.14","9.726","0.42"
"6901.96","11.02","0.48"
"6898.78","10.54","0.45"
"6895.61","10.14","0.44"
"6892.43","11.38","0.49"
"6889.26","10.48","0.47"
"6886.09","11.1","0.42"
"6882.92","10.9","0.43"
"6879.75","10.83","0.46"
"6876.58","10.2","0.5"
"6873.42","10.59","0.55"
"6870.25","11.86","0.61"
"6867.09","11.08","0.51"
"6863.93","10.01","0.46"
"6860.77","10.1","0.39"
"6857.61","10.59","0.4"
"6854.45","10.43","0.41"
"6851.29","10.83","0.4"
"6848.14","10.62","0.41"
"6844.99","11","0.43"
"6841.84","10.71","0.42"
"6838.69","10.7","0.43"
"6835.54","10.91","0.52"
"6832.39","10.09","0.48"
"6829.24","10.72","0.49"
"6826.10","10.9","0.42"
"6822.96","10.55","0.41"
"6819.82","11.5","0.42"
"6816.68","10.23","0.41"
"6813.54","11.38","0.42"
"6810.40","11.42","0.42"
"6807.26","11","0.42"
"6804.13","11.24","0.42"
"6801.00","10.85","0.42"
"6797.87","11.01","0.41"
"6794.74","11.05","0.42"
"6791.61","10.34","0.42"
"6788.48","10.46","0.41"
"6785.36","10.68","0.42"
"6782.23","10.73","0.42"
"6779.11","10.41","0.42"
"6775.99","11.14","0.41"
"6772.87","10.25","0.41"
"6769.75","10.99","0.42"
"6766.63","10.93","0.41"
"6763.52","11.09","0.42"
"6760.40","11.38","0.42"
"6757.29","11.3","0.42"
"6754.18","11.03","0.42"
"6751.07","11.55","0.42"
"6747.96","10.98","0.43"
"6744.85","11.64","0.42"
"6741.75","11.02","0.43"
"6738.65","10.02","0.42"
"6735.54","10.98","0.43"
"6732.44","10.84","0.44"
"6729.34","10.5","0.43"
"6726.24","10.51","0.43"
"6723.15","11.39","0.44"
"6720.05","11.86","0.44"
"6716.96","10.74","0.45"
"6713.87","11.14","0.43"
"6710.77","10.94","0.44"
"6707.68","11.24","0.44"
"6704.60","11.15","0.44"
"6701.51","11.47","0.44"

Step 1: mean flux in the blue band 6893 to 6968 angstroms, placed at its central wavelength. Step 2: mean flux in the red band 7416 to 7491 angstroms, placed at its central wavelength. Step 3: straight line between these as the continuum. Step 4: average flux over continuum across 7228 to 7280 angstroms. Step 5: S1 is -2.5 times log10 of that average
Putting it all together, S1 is 0.01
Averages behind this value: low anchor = 10.3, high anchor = 9.25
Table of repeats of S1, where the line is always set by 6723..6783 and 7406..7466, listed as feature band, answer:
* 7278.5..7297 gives 0.03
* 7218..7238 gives 0.05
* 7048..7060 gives 0.01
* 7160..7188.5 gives 0.02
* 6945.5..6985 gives 0.03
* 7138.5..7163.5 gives -0.03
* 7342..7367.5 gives -0.01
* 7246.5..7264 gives 0.02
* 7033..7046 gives 0.01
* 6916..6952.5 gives 0.02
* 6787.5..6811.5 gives -0.01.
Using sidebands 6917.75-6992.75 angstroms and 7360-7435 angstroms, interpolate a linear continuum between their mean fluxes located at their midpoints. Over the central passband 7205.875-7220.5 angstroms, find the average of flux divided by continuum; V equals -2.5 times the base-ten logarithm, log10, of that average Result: 0.01 mag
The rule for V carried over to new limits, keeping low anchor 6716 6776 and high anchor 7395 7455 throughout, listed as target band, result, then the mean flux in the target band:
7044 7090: 0.00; 10.2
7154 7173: 0.01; 9.92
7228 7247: 0.05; 9.39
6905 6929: 0.05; 10.1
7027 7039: 0.03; 9.98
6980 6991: 0.03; 10.1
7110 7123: 0.02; 9.89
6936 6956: 0.03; 10.2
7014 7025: 0.06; 9.8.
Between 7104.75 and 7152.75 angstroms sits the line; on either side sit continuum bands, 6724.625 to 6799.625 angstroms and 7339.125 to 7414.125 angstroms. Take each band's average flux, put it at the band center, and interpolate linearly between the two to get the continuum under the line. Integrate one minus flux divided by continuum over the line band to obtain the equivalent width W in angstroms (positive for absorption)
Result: -0.5 angstroms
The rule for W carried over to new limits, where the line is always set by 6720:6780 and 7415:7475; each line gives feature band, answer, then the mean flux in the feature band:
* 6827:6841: 0.2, 10.6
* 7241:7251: 0.2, 9.58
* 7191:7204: -0.2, 10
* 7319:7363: -0.8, 9.69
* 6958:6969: 0.1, 10.4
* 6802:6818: -0.3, 11.1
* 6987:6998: -0.1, 10.5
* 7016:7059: 0.7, 10.1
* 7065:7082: -0.1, 10.3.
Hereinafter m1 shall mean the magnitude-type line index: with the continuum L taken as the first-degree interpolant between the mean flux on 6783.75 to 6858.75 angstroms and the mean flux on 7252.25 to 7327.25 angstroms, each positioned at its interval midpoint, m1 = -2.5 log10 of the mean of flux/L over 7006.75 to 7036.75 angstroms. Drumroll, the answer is 0.03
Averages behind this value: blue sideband 10.8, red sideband 9.57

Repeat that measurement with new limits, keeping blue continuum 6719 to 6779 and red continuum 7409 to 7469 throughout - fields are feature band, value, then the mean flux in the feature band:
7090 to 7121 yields 0.007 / 10.1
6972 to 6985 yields 0.051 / 9.96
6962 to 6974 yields 0.023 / 10.2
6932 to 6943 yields 0.019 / 10.4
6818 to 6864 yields 0.011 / 10.7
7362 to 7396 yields -0.005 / 9.5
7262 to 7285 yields 0.017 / 9.56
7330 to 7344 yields -0.035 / 9.88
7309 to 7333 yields -0.025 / 9.82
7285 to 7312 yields 0.018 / 9.49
